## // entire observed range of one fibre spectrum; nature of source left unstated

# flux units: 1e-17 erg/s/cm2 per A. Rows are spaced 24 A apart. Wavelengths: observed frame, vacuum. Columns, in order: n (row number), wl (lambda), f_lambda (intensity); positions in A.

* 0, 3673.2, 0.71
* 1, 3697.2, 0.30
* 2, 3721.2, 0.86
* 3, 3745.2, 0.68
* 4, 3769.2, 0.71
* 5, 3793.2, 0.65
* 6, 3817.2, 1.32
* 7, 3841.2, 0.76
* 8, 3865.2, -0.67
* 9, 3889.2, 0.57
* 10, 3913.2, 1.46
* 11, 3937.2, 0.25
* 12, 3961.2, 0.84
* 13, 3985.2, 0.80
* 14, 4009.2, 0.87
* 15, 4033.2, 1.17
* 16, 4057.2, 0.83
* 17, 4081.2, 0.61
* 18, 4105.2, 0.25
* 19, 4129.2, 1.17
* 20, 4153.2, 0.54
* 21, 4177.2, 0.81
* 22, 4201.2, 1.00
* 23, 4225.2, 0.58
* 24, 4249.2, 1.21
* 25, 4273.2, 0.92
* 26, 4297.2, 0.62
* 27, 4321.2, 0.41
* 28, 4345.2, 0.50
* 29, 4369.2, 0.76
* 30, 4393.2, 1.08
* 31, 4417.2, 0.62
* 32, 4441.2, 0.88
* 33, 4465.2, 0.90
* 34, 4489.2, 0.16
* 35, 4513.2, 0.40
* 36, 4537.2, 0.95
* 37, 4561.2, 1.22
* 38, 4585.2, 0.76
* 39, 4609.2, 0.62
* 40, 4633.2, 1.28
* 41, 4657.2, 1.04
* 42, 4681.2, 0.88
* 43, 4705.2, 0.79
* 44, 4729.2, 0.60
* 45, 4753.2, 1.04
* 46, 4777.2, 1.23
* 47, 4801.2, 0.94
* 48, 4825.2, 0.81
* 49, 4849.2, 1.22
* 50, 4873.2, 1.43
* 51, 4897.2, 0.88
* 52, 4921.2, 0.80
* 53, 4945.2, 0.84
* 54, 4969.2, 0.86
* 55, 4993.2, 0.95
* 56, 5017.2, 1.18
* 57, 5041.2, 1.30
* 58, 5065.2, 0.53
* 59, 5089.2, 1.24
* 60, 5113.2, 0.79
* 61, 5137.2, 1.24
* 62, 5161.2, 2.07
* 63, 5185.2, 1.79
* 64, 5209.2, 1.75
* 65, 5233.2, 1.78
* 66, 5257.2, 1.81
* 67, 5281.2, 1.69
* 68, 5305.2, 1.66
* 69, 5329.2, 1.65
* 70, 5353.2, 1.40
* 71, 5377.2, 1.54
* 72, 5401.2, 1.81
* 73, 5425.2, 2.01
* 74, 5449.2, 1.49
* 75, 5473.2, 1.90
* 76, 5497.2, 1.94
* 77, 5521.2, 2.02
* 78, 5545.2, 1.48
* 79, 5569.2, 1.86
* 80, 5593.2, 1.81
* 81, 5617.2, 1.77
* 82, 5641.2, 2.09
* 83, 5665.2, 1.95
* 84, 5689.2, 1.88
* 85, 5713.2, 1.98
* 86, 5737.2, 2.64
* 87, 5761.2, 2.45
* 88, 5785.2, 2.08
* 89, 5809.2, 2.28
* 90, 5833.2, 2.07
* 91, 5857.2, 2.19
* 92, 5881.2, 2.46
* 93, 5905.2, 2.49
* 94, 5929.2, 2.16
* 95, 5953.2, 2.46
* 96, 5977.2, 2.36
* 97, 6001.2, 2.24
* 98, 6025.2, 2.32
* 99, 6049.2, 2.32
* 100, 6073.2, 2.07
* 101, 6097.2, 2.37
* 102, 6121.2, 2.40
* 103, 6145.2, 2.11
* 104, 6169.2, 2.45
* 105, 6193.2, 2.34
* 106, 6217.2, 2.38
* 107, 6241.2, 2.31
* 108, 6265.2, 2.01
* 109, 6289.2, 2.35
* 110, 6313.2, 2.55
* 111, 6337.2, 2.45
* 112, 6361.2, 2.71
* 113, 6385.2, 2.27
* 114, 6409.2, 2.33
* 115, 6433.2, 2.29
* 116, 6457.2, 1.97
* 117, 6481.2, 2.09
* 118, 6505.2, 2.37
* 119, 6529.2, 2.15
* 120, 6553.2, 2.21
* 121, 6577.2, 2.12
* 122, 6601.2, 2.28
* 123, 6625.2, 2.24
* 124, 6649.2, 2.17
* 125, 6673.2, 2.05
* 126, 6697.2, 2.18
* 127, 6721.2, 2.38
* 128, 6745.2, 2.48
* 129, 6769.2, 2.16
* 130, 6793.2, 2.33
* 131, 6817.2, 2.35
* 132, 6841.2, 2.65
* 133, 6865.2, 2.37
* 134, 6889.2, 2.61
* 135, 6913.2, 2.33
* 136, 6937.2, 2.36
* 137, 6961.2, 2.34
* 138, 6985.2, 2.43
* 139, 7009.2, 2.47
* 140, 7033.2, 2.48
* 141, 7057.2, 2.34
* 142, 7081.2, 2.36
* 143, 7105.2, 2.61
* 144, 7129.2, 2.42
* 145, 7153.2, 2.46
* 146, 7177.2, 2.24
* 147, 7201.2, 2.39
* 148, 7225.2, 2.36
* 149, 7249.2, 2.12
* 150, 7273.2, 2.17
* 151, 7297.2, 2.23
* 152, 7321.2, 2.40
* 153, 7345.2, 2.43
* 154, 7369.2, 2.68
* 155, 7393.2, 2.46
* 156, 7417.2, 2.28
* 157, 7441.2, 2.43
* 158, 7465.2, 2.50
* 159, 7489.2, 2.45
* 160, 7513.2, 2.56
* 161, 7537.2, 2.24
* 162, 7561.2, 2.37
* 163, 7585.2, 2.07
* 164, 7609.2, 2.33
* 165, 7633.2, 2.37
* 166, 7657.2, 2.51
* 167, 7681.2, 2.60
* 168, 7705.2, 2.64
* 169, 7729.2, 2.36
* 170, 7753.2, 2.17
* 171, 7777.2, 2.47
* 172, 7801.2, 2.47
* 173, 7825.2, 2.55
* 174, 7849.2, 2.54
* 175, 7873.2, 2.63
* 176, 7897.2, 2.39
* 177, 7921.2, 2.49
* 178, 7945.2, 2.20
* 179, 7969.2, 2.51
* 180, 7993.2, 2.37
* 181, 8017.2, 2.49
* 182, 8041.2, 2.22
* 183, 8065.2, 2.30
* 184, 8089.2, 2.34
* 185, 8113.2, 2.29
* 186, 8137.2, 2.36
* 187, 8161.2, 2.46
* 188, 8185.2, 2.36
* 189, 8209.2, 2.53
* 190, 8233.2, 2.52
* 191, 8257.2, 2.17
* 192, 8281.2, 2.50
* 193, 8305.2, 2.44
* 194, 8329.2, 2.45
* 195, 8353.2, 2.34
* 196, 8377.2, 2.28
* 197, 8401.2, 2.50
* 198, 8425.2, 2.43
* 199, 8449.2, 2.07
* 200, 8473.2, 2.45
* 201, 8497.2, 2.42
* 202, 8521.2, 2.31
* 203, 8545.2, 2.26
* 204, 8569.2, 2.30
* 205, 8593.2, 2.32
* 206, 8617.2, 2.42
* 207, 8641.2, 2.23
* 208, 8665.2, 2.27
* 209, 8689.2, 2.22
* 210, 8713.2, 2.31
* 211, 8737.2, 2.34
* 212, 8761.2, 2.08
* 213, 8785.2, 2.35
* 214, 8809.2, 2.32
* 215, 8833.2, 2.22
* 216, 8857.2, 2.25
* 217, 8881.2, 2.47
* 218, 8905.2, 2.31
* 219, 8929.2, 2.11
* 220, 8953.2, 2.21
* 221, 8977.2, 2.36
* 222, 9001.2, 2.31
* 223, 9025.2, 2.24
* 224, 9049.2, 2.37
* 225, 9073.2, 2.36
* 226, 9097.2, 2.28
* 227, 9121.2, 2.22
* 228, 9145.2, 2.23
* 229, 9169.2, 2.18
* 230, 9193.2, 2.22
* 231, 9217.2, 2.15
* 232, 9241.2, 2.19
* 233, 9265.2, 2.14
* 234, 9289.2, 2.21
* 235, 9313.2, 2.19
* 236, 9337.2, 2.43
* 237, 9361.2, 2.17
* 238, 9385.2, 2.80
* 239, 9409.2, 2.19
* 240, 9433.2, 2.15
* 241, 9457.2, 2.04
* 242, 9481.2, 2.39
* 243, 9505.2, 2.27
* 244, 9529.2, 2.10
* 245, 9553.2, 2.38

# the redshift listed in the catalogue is 0.287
